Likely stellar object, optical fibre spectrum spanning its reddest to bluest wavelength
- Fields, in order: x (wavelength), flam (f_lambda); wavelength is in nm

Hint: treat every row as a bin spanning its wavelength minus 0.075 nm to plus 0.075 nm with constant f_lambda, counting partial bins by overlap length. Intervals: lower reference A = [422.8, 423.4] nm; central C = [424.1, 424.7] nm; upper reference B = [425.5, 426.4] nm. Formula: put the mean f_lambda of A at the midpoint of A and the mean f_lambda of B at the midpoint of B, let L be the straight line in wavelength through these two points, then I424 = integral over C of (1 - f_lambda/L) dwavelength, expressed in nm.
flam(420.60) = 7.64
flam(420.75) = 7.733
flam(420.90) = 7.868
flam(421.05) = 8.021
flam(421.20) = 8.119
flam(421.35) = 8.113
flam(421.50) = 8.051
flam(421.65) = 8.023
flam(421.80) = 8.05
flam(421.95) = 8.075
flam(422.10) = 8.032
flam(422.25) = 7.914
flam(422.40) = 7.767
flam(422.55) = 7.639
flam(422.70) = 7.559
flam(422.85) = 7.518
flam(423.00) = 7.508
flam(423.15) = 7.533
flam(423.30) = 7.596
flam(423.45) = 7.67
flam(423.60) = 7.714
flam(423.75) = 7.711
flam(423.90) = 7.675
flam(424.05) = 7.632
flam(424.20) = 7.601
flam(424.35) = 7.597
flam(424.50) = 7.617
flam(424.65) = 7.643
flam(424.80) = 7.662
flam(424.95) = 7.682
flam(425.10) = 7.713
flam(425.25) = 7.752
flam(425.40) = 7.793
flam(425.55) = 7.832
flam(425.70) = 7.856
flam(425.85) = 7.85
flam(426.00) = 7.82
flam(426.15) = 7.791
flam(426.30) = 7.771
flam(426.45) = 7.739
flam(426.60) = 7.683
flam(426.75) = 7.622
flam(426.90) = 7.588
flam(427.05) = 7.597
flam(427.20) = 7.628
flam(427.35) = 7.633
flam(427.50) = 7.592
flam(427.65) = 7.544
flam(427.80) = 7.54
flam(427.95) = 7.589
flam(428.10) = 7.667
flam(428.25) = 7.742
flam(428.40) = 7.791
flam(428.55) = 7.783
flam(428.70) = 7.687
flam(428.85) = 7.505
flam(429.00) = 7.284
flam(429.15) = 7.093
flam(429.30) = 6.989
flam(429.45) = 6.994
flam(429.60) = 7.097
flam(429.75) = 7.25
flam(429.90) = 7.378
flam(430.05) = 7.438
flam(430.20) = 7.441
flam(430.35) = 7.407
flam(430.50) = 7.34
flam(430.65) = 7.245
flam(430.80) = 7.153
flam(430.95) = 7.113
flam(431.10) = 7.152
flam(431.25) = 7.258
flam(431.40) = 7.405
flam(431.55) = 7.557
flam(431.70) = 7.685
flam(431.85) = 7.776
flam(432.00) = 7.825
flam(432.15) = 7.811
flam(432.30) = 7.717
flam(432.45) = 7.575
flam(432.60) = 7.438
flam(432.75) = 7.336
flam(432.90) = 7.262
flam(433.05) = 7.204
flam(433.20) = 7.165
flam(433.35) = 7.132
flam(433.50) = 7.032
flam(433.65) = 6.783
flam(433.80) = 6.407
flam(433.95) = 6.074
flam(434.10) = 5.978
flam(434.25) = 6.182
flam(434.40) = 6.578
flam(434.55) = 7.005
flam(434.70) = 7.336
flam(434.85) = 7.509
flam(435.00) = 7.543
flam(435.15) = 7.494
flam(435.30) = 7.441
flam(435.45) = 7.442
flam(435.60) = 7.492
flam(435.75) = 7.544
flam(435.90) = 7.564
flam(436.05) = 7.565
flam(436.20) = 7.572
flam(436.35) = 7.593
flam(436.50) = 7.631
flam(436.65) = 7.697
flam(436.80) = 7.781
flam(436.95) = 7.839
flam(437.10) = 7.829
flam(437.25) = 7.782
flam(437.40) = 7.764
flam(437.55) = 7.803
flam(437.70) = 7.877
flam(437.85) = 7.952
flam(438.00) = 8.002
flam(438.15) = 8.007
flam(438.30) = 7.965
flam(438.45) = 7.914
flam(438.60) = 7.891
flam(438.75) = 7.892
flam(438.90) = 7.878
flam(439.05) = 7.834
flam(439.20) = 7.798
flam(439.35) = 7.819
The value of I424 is 0.00 nm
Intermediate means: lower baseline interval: 7.55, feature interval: 7.61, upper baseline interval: 7.82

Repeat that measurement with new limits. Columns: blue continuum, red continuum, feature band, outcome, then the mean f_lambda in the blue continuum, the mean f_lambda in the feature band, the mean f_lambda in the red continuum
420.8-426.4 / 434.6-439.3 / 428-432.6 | 0.18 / 7.78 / 7.44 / 7.71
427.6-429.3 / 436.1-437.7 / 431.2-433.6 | 0.06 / 7.54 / 7.44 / 7.73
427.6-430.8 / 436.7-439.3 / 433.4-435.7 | 0.22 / 7.41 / 6.96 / 7.87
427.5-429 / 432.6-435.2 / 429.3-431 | 0.03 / 7.63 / 7.25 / 6.95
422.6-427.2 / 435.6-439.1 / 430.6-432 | 0.06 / 7.68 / 7.4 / 7.78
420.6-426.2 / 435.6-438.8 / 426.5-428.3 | 0.04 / 7.77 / 7.62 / 7.78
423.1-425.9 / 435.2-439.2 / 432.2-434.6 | 0.25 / 7.69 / 6.94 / 7.75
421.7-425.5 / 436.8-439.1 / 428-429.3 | 0.04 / 7.71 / 7.54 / 7.88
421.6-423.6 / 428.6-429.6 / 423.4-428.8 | -0.15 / 7.76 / 7.69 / 7.26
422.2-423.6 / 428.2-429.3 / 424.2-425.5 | -0.02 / 7.63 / 7.68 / 7.51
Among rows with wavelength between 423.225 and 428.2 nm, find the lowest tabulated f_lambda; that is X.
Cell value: 7.54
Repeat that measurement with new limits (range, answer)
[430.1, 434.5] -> 5.978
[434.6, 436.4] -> 7.336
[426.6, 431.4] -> 6.989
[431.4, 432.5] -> 7.557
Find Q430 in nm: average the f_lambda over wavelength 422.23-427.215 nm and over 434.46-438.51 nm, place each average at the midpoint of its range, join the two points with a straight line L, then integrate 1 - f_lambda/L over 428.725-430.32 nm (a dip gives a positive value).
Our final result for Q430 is 0.08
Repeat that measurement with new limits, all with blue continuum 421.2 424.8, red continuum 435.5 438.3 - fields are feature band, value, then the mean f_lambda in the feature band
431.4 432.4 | 0.01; 7.7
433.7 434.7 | 0.17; 6.45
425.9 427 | 0.01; 7.72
